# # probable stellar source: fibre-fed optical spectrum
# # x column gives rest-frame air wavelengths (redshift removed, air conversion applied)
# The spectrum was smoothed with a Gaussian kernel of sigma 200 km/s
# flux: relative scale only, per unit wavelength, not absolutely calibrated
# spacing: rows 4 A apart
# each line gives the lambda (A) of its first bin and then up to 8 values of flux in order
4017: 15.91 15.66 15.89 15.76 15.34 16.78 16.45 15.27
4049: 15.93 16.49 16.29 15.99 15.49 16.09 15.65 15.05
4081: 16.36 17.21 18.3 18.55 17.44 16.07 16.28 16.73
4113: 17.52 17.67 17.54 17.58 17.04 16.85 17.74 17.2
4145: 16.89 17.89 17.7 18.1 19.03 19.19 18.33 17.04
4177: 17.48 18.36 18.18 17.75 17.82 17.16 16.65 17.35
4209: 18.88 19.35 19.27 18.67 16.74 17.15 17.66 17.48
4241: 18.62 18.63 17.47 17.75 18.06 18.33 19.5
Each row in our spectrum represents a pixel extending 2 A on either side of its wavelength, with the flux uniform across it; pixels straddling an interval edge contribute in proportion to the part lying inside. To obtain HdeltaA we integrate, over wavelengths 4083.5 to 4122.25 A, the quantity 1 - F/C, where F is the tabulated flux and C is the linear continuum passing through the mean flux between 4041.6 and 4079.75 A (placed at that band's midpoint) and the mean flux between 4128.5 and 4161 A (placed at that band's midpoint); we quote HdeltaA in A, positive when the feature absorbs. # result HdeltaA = -1.48 A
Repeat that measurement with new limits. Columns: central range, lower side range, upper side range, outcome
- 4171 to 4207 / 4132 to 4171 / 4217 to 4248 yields 0.8 A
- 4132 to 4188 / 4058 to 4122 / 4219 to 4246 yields -2.0 A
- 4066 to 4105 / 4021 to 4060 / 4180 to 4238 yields -0.4 A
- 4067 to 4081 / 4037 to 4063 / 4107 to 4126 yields 0.7 A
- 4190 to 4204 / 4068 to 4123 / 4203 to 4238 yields 0.5 A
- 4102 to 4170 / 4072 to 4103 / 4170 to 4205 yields -1.4 A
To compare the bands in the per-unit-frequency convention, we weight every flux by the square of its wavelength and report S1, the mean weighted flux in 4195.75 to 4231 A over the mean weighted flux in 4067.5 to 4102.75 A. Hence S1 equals 1.14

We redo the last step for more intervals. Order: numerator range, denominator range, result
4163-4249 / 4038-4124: 1.15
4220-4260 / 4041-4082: 1.22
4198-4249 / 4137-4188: 1.03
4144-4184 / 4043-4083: 1.19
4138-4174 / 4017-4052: 1.20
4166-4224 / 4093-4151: 1.08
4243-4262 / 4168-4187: 1.05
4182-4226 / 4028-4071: 1.21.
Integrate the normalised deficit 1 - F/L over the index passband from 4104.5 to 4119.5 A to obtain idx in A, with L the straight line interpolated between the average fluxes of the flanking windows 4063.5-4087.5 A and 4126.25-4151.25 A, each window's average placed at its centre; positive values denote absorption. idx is -0.3 A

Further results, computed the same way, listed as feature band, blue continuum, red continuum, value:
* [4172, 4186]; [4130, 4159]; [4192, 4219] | 0.0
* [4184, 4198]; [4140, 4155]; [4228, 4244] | -0.1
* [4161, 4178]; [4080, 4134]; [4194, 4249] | -0.5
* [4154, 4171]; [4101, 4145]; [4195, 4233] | -1.1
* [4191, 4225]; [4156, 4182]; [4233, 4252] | 0.1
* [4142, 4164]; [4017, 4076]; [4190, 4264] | -1.1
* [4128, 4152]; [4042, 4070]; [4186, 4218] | -0.2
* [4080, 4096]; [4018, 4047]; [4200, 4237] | -1.1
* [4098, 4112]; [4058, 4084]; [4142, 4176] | 0.1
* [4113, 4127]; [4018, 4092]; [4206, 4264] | -0.6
